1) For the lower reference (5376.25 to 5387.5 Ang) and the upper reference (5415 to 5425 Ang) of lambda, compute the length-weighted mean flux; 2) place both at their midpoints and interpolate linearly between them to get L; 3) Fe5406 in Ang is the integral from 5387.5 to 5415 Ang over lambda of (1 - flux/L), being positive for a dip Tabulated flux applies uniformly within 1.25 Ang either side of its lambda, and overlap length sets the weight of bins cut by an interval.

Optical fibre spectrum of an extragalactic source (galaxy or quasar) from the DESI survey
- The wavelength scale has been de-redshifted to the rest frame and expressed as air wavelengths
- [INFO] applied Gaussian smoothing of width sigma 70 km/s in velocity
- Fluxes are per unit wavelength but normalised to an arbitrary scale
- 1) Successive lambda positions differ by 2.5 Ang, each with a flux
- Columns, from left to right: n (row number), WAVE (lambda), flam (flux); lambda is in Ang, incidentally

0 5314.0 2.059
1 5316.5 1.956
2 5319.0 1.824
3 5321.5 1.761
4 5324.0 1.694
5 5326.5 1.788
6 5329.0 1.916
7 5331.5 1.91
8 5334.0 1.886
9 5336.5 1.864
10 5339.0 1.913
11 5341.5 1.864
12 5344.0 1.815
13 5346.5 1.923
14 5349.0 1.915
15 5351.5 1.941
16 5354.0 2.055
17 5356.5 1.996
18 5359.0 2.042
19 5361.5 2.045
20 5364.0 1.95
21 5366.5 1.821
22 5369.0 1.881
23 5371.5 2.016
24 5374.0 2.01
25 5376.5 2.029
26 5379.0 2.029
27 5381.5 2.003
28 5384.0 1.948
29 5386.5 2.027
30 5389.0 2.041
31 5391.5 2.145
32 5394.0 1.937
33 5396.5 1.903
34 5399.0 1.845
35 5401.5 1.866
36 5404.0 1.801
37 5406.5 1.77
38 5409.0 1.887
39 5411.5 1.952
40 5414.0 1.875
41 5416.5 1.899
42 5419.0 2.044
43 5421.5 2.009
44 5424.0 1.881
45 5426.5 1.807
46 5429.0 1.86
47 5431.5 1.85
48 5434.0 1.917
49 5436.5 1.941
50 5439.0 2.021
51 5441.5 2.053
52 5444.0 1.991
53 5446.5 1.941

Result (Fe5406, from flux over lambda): 1.0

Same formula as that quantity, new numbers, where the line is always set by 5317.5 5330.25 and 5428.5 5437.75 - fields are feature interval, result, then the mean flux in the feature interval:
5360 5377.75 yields -1.2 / 1.97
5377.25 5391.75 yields -1.3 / 2.02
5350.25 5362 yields -1.2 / 2.01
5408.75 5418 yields -0.2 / 1.91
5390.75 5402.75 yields -0.4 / 1.93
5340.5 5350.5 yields -0.3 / 1.88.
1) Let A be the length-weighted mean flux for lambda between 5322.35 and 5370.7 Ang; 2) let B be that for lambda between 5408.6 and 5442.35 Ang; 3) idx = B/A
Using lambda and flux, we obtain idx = 1.01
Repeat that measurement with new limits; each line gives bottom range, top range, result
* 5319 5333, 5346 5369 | 1.08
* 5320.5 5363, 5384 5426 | 1.01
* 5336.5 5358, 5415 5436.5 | 0.99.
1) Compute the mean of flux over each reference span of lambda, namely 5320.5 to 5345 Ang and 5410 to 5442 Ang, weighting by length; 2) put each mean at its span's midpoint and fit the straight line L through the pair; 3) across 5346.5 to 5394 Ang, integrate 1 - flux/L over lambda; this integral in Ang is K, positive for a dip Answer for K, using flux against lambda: -2.9 Ang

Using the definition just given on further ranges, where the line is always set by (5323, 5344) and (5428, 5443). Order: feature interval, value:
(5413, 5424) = -0.1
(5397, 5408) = 0.5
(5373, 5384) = -0.7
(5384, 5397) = -0.7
